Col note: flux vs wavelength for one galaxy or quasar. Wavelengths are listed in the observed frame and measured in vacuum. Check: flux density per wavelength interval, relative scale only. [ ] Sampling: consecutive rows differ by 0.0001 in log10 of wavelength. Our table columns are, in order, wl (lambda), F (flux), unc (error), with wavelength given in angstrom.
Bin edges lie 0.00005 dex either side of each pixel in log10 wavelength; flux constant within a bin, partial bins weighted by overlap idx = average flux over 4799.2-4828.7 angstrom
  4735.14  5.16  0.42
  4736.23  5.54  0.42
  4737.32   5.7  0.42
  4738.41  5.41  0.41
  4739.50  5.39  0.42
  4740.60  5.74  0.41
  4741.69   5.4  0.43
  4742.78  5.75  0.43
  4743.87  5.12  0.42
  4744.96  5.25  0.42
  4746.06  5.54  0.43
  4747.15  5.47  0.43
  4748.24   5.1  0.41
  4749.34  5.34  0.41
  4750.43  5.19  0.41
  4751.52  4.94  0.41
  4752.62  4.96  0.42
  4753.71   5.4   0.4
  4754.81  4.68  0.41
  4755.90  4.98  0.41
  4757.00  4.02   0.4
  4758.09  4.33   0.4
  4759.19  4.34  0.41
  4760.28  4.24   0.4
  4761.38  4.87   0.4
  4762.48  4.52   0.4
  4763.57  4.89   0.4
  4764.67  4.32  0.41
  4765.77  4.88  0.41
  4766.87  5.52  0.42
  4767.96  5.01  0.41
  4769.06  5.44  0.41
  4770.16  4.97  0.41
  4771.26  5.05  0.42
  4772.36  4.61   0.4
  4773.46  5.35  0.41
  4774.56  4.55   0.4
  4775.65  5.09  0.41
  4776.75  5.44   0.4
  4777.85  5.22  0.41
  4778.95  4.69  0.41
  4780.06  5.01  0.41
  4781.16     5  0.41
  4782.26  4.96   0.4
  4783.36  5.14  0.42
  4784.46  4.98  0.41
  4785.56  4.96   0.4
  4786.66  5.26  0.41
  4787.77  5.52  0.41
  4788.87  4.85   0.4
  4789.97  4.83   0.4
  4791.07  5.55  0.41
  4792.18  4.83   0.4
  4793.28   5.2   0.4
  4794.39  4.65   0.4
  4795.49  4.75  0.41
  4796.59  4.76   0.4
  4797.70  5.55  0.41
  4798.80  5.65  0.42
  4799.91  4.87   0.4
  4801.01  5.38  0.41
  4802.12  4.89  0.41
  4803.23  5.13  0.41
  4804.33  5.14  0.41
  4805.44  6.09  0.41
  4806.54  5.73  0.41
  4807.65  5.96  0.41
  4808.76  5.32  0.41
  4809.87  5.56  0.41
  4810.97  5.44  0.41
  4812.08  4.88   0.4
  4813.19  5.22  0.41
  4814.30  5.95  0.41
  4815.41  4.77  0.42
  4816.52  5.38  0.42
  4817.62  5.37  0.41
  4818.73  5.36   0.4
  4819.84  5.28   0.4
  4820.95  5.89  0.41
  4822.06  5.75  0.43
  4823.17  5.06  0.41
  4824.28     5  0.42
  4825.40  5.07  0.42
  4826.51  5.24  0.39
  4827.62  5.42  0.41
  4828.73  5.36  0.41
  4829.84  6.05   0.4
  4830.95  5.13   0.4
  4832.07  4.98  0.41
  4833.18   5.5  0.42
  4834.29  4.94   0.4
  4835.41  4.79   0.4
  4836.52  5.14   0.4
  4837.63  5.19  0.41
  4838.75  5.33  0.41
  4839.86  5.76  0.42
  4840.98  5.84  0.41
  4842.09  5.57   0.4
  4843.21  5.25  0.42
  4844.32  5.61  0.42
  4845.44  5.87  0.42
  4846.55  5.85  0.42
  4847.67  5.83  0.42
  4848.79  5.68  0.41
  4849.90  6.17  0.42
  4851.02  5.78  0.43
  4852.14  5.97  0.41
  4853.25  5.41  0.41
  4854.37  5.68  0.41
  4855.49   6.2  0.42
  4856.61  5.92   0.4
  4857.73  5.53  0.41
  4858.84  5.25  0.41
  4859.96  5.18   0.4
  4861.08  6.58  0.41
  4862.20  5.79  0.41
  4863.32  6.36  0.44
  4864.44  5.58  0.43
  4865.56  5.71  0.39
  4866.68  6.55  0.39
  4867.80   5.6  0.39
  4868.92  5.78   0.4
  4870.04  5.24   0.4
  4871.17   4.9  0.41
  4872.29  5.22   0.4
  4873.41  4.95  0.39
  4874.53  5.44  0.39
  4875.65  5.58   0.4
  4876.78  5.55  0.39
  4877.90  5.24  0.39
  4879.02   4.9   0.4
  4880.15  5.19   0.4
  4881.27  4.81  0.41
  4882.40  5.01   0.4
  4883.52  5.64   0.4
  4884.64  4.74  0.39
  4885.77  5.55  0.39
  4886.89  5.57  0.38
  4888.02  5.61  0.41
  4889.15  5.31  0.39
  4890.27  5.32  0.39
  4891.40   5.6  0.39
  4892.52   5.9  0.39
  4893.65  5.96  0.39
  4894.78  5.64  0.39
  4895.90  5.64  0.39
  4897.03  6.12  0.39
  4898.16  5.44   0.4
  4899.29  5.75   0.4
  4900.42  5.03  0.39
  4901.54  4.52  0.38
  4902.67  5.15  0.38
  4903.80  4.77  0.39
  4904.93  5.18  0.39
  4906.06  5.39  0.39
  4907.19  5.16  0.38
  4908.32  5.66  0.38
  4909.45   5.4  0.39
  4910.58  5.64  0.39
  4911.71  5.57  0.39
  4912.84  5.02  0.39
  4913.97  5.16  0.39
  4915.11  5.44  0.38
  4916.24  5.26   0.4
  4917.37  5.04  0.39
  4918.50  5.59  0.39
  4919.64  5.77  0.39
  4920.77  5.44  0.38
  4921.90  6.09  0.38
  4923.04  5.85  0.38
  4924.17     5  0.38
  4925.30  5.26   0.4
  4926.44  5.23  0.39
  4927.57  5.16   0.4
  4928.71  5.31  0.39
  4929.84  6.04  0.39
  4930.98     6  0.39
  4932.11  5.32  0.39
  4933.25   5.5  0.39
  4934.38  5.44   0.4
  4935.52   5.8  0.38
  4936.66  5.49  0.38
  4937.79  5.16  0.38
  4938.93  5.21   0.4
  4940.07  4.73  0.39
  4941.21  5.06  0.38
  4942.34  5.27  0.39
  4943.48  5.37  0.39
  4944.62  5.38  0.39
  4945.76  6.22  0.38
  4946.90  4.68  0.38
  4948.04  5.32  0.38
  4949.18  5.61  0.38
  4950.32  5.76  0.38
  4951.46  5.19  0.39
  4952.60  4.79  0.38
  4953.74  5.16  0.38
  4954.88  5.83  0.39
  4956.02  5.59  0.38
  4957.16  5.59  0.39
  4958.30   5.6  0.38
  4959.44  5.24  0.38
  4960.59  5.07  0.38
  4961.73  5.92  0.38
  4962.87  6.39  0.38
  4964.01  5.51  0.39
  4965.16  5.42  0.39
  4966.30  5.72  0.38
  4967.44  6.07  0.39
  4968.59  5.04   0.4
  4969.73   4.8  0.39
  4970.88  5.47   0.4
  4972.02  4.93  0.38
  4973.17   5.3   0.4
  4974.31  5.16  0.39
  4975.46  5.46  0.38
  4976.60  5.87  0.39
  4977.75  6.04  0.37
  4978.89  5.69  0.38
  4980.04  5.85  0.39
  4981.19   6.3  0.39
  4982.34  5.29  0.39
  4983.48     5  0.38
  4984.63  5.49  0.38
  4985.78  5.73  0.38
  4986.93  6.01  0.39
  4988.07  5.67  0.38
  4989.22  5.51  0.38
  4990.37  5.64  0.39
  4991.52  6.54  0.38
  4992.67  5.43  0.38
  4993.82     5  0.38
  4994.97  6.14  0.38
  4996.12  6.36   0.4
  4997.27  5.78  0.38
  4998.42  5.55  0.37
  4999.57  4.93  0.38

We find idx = 5.35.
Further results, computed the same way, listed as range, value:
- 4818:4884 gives 5.5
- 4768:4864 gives 5.35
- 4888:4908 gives 5.41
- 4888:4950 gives 5.42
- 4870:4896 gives 5.35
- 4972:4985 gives 5.56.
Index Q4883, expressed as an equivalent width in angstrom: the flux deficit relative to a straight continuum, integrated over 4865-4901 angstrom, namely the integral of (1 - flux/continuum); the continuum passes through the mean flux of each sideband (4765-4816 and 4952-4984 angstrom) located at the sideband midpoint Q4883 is -0.75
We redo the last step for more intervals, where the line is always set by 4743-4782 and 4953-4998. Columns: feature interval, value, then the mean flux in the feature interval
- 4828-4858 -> -2.1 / 5.57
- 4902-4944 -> 0.5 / 5.37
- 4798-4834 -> -1.7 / 5.37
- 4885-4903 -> -0.5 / 5.5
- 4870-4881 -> 0.2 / 5.21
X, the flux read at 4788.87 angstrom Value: 4.85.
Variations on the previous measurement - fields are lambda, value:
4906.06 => 5.39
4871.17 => 4.9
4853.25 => 5.41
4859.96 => 5.18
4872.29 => 5.22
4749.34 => 5.34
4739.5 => 5.39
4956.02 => 5.59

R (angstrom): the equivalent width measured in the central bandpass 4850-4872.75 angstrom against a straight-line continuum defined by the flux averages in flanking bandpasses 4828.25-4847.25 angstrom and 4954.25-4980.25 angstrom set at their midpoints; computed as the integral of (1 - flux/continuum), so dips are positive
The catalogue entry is -1.2 angstrom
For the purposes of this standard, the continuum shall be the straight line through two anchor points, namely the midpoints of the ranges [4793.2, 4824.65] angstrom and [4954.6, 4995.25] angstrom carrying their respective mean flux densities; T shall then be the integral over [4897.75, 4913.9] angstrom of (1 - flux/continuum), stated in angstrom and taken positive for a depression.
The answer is 0.6 angstrom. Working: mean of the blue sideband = 5.31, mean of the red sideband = 5.59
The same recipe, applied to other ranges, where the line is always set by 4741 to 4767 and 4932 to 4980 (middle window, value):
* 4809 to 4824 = -0.8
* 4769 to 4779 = -0.1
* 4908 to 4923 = -0.4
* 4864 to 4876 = -0.6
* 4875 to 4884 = 0.0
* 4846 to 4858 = -1.5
